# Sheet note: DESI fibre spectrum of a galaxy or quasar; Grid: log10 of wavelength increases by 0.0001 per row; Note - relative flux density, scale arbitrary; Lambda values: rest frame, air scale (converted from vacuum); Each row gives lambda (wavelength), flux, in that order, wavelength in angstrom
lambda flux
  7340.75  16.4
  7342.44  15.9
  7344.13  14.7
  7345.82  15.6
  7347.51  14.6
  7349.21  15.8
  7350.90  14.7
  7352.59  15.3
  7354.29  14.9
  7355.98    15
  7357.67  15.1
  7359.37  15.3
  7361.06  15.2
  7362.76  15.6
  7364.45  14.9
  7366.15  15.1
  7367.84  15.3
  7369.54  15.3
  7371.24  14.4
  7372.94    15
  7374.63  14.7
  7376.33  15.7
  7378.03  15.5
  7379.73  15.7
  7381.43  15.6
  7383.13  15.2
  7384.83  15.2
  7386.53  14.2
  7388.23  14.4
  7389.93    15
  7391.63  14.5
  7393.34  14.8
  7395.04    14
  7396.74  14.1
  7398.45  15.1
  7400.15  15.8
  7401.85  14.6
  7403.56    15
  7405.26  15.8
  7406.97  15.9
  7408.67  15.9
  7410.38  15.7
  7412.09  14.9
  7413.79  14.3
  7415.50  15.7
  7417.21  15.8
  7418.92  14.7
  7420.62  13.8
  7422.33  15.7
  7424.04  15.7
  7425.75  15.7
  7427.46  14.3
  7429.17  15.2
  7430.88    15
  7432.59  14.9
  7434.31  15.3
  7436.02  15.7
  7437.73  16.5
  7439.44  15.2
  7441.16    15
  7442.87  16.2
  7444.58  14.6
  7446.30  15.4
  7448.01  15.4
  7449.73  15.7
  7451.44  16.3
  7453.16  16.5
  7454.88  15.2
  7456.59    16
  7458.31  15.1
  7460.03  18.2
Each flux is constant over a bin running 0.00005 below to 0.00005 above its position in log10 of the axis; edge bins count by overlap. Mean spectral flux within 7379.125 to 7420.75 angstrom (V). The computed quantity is 15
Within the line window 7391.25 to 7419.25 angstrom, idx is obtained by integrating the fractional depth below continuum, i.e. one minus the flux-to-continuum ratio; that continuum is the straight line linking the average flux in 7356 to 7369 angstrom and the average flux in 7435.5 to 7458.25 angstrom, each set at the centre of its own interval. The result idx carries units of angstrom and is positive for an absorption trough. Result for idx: 0.6 angstrom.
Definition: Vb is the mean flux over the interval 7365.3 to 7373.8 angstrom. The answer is 15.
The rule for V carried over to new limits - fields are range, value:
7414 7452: 15.3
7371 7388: 15.1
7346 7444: 15.2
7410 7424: 15.1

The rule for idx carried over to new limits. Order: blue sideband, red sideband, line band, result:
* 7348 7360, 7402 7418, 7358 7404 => 0.8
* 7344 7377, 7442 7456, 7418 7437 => 0.5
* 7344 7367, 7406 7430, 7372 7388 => 0.0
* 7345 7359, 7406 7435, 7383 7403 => 0.6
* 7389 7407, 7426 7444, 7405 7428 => -0.2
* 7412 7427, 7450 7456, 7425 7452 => 0.4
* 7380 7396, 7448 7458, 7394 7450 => 0.4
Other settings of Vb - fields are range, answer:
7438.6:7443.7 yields 15.5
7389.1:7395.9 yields 14.6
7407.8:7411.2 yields 15.8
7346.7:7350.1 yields 15.2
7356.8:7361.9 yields 15.2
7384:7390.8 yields 14.7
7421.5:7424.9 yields 15.7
